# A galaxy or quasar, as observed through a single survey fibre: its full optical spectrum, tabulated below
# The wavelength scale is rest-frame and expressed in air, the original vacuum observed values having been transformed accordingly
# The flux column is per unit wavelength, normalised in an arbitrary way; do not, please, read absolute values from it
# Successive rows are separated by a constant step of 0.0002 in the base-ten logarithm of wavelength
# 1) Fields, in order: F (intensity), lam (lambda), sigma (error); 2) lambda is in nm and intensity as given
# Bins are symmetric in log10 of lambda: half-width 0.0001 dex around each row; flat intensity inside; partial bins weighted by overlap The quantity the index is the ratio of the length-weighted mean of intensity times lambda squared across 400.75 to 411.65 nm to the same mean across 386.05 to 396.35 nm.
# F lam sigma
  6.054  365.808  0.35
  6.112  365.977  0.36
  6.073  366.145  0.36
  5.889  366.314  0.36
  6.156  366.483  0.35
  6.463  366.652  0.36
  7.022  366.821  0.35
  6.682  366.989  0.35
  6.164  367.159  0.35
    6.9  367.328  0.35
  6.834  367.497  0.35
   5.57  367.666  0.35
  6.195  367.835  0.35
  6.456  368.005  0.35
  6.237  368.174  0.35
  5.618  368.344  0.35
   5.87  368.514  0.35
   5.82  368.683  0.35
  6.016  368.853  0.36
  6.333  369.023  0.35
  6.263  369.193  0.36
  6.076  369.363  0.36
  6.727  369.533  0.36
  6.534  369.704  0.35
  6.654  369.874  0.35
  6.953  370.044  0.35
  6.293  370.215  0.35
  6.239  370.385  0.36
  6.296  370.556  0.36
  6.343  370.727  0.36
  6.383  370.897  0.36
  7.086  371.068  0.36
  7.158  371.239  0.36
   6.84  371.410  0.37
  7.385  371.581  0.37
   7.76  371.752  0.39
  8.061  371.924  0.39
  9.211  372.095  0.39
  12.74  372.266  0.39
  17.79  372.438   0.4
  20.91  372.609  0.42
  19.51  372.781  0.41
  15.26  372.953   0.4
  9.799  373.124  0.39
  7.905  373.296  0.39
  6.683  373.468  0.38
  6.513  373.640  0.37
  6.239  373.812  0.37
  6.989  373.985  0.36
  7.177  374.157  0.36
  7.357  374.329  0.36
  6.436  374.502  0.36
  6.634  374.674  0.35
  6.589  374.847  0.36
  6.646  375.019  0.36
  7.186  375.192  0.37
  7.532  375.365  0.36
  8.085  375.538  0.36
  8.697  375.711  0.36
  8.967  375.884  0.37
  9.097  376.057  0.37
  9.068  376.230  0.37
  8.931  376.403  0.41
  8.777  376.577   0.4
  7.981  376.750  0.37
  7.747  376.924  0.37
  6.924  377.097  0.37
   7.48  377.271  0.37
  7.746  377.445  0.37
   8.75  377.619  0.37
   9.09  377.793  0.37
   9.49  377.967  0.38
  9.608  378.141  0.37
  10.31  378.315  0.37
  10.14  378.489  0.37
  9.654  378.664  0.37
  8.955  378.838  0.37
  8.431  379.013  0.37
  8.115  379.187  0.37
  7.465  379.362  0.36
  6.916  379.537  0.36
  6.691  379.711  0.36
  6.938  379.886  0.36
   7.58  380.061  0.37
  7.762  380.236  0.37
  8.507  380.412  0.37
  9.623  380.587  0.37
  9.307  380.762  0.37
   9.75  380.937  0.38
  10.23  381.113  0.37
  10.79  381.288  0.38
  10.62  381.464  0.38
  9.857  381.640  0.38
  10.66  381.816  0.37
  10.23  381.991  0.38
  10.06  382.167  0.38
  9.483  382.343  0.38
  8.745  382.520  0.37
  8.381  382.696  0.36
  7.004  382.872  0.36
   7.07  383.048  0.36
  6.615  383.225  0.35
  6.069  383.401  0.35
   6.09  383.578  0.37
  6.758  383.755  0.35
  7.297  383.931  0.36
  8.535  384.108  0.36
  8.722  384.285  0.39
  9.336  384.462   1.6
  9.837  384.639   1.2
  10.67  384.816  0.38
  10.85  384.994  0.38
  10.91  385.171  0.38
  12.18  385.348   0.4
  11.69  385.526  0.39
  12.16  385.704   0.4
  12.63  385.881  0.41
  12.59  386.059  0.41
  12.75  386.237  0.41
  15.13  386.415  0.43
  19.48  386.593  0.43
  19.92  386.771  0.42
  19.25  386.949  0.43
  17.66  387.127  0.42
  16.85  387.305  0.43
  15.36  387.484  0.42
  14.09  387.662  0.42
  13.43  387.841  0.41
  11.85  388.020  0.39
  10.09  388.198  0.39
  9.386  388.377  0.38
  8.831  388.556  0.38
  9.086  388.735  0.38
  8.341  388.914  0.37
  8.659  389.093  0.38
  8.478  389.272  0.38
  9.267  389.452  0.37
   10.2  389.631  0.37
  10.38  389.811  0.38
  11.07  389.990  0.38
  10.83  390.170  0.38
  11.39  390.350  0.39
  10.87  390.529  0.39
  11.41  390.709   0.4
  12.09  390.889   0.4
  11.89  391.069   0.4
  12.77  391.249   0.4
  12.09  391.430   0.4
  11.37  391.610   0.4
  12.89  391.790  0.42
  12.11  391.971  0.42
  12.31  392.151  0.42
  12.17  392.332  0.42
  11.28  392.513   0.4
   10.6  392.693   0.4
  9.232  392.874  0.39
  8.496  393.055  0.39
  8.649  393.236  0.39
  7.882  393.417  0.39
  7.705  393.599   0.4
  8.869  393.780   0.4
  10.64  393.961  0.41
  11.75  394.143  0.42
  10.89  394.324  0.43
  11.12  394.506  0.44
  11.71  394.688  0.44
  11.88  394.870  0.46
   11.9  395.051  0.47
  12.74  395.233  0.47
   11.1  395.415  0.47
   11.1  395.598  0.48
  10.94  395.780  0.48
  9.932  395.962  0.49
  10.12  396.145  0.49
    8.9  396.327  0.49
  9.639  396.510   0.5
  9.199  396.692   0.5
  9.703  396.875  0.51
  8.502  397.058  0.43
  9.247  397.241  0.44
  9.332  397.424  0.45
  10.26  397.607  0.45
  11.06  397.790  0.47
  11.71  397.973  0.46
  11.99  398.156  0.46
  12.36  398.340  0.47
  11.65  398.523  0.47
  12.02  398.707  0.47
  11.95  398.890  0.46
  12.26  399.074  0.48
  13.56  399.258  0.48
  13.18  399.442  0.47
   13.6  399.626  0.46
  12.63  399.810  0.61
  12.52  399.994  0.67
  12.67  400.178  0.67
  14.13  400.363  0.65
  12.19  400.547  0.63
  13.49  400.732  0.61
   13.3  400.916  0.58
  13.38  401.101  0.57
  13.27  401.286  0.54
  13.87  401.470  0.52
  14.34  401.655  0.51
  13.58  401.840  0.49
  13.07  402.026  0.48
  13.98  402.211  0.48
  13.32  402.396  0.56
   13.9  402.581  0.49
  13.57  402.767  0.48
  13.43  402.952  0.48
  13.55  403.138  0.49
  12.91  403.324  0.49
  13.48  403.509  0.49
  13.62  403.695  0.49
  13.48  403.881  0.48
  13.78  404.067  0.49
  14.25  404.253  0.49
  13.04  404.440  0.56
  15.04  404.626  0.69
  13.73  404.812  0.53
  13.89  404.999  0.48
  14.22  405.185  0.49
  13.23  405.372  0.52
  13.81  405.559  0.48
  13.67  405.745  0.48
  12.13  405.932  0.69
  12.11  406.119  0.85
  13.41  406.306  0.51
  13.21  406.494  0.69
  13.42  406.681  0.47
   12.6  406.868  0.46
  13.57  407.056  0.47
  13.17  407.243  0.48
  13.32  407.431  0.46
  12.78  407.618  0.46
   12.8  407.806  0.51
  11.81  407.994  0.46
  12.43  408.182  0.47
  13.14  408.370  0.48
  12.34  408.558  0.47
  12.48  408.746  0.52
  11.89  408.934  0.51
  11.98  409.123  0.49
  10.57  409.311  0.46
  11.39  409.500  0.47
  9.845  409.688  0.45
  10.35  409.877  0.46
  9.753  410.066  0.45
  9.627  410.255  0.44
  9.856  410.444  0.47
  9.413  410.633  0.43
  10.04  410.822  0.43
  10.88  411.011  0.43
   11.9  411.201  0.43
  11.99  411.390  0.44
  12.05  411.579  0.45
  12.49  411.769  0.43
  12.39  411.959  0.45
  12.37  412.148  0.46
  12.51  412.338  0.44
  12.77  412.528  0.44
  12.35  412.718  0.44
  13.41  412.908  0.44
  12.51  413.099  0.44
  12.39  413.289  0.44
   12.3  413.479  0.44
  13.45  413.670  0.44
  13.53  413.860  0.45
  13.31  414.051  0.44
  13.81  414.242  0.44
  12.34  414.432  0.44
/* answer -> 1.2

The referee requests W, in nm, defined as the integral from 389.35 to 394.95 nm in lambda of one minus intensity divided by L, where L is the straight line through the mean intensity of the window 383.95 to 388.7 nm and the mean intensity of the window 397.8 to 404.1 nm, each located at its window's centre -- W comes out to 0.89 nm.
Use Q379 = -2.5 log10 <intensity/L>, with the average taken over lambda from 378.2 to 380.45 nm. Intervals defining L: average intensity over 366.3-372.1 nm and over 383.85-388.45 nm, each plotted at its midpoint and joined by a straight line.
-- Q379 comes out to 0.23 mag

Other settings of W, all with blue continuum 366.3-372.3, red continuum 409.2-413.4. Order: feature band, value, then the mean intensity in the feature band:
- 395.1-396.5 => -0.14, 10.7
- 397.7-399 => -0.24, 11.8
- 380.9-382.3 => -0.38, 10.3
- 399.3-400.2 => -0.25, 13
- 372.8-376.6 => -0.47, 8.21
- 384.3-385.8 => -0.42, 10.9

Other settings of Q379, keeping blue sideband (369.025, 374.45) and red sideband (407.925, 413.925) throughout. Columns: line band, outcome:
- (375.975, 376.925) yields 0.04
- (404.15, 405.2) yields -0.24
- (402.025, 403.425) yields -0.21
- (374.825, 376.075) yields 0.14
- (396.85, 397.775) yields 0.12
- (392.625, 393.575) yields 0.17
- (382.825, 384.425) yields 0.31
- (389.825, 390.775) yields -0.10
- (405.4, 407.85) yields -0.15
